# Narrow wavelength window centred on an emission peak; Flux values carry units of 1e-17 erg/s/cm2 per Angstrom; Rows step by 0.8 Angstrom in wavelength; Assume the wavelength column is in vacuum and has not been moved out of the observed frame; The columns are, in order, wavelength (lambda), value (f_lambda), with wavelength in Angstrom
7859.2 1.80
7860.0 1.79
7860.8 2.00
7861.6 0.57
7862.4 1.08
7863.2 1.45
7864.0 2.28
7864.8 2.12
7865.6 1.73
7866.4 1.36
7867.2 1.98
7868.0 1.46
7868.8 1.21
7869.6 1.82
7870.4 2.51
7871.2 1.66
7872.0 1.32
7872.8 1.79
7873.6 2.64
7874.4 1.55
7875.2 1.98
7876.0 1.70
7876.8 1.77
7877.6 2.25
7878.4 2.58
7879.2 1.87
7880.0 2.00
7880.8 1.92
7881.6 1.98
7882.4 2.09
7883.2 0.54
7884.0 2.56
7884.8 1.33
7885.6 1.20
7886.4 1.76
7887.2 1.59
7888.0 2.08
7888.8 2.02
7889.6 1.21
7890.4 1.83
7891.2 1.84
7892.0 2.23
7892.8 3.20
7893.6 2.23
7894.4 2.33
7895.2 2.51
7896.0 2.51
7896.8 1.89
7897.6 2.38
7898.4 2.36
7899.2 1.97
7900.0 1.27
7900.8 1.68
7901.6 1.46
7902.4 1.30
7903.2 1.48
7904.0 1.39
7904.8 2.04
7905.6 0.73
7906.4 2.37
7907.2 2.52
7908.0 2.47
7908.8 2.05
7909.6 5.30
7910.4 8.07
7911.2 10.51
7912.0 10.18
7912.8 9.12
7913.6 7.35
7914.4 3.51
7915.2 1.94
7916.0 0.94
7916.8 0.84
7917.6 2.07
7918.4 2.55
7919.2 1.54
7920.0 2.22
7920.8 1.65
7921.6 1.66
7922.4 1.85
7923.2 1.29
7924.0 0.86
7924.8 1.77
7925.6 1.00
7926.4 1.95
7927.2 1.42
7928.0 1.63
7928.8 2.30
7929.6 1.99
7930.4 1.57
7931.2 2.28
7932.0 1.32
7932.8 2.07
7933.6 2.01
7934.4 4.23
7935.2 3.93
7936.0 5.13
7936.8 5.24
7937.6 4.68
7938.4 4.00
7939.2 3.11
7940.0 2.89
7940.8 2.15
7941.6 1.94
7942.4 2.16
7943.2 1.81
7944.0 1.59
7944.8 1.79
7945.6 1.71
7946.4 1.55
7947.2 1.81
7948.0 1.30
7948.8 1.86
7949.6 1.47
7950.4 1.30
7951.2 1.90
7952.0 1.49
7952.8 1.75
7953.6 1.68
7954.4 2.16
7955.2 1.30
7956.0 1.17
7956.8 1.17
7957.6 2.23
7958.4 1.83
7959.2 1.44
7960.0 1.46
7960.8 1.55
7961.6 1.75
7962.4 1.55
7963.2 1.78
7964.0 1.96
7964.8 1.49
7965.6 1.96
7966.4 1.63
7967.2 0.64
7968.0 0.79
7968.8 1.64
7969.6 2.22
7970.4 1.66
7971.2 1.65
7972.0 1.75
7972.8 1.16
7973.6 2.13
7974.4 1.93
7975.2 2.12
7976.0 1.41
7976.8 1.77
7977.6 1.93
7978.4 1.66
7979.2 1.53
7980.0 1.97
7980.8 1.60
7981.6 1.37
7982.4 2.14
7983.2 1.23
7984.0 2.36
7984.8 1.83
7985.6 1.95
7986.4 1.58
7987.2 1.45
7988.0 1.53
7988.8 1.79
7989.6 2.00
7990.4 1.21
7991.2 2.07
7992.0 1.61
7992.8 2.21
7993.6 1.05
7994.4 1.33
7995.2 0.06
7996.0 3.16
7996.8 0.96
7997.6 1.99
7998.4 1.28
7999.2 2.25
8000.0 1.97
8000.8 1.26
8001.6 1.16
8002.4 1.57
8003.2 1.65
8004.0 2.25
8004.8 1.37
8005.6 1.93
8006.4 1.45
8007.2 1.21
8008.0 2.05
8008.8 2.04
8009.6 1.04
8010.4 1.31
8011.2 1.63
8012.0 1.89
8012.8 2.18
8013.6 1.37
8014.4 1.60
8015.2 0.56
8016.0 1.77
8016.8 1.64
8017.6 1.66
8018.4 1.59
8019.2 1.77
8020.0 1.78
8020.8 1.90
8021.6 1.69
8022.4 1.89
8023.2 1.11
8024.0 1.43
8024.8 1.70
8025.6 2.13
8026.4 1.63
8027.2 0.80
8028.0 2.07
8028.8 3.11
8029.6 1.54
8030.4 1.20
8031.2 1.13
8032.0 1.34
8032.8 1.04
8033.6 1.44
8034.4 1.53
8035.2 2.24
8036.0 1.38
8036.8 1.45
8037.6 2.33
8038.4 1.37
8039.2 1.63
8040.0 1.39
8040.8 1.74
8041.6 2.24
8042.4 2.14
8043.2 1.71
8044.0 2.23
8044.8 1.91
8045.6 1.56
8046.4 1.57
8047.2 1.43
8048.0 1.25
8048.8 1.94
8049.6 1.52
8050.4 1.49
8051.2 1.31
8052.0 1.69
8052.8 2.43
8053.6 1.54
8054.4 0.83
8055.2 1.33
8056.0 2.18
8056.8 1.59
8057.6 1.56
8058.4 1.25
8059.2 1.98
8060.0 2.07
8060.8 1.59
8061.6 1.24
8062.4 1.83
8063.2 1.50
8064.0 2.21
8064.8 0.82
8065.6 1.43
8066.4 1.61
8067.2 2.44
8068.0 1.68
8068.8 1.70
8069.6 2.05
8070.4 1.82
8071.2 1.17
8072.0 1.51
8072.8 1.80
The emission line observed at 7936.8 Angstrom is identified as [N II] 6583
